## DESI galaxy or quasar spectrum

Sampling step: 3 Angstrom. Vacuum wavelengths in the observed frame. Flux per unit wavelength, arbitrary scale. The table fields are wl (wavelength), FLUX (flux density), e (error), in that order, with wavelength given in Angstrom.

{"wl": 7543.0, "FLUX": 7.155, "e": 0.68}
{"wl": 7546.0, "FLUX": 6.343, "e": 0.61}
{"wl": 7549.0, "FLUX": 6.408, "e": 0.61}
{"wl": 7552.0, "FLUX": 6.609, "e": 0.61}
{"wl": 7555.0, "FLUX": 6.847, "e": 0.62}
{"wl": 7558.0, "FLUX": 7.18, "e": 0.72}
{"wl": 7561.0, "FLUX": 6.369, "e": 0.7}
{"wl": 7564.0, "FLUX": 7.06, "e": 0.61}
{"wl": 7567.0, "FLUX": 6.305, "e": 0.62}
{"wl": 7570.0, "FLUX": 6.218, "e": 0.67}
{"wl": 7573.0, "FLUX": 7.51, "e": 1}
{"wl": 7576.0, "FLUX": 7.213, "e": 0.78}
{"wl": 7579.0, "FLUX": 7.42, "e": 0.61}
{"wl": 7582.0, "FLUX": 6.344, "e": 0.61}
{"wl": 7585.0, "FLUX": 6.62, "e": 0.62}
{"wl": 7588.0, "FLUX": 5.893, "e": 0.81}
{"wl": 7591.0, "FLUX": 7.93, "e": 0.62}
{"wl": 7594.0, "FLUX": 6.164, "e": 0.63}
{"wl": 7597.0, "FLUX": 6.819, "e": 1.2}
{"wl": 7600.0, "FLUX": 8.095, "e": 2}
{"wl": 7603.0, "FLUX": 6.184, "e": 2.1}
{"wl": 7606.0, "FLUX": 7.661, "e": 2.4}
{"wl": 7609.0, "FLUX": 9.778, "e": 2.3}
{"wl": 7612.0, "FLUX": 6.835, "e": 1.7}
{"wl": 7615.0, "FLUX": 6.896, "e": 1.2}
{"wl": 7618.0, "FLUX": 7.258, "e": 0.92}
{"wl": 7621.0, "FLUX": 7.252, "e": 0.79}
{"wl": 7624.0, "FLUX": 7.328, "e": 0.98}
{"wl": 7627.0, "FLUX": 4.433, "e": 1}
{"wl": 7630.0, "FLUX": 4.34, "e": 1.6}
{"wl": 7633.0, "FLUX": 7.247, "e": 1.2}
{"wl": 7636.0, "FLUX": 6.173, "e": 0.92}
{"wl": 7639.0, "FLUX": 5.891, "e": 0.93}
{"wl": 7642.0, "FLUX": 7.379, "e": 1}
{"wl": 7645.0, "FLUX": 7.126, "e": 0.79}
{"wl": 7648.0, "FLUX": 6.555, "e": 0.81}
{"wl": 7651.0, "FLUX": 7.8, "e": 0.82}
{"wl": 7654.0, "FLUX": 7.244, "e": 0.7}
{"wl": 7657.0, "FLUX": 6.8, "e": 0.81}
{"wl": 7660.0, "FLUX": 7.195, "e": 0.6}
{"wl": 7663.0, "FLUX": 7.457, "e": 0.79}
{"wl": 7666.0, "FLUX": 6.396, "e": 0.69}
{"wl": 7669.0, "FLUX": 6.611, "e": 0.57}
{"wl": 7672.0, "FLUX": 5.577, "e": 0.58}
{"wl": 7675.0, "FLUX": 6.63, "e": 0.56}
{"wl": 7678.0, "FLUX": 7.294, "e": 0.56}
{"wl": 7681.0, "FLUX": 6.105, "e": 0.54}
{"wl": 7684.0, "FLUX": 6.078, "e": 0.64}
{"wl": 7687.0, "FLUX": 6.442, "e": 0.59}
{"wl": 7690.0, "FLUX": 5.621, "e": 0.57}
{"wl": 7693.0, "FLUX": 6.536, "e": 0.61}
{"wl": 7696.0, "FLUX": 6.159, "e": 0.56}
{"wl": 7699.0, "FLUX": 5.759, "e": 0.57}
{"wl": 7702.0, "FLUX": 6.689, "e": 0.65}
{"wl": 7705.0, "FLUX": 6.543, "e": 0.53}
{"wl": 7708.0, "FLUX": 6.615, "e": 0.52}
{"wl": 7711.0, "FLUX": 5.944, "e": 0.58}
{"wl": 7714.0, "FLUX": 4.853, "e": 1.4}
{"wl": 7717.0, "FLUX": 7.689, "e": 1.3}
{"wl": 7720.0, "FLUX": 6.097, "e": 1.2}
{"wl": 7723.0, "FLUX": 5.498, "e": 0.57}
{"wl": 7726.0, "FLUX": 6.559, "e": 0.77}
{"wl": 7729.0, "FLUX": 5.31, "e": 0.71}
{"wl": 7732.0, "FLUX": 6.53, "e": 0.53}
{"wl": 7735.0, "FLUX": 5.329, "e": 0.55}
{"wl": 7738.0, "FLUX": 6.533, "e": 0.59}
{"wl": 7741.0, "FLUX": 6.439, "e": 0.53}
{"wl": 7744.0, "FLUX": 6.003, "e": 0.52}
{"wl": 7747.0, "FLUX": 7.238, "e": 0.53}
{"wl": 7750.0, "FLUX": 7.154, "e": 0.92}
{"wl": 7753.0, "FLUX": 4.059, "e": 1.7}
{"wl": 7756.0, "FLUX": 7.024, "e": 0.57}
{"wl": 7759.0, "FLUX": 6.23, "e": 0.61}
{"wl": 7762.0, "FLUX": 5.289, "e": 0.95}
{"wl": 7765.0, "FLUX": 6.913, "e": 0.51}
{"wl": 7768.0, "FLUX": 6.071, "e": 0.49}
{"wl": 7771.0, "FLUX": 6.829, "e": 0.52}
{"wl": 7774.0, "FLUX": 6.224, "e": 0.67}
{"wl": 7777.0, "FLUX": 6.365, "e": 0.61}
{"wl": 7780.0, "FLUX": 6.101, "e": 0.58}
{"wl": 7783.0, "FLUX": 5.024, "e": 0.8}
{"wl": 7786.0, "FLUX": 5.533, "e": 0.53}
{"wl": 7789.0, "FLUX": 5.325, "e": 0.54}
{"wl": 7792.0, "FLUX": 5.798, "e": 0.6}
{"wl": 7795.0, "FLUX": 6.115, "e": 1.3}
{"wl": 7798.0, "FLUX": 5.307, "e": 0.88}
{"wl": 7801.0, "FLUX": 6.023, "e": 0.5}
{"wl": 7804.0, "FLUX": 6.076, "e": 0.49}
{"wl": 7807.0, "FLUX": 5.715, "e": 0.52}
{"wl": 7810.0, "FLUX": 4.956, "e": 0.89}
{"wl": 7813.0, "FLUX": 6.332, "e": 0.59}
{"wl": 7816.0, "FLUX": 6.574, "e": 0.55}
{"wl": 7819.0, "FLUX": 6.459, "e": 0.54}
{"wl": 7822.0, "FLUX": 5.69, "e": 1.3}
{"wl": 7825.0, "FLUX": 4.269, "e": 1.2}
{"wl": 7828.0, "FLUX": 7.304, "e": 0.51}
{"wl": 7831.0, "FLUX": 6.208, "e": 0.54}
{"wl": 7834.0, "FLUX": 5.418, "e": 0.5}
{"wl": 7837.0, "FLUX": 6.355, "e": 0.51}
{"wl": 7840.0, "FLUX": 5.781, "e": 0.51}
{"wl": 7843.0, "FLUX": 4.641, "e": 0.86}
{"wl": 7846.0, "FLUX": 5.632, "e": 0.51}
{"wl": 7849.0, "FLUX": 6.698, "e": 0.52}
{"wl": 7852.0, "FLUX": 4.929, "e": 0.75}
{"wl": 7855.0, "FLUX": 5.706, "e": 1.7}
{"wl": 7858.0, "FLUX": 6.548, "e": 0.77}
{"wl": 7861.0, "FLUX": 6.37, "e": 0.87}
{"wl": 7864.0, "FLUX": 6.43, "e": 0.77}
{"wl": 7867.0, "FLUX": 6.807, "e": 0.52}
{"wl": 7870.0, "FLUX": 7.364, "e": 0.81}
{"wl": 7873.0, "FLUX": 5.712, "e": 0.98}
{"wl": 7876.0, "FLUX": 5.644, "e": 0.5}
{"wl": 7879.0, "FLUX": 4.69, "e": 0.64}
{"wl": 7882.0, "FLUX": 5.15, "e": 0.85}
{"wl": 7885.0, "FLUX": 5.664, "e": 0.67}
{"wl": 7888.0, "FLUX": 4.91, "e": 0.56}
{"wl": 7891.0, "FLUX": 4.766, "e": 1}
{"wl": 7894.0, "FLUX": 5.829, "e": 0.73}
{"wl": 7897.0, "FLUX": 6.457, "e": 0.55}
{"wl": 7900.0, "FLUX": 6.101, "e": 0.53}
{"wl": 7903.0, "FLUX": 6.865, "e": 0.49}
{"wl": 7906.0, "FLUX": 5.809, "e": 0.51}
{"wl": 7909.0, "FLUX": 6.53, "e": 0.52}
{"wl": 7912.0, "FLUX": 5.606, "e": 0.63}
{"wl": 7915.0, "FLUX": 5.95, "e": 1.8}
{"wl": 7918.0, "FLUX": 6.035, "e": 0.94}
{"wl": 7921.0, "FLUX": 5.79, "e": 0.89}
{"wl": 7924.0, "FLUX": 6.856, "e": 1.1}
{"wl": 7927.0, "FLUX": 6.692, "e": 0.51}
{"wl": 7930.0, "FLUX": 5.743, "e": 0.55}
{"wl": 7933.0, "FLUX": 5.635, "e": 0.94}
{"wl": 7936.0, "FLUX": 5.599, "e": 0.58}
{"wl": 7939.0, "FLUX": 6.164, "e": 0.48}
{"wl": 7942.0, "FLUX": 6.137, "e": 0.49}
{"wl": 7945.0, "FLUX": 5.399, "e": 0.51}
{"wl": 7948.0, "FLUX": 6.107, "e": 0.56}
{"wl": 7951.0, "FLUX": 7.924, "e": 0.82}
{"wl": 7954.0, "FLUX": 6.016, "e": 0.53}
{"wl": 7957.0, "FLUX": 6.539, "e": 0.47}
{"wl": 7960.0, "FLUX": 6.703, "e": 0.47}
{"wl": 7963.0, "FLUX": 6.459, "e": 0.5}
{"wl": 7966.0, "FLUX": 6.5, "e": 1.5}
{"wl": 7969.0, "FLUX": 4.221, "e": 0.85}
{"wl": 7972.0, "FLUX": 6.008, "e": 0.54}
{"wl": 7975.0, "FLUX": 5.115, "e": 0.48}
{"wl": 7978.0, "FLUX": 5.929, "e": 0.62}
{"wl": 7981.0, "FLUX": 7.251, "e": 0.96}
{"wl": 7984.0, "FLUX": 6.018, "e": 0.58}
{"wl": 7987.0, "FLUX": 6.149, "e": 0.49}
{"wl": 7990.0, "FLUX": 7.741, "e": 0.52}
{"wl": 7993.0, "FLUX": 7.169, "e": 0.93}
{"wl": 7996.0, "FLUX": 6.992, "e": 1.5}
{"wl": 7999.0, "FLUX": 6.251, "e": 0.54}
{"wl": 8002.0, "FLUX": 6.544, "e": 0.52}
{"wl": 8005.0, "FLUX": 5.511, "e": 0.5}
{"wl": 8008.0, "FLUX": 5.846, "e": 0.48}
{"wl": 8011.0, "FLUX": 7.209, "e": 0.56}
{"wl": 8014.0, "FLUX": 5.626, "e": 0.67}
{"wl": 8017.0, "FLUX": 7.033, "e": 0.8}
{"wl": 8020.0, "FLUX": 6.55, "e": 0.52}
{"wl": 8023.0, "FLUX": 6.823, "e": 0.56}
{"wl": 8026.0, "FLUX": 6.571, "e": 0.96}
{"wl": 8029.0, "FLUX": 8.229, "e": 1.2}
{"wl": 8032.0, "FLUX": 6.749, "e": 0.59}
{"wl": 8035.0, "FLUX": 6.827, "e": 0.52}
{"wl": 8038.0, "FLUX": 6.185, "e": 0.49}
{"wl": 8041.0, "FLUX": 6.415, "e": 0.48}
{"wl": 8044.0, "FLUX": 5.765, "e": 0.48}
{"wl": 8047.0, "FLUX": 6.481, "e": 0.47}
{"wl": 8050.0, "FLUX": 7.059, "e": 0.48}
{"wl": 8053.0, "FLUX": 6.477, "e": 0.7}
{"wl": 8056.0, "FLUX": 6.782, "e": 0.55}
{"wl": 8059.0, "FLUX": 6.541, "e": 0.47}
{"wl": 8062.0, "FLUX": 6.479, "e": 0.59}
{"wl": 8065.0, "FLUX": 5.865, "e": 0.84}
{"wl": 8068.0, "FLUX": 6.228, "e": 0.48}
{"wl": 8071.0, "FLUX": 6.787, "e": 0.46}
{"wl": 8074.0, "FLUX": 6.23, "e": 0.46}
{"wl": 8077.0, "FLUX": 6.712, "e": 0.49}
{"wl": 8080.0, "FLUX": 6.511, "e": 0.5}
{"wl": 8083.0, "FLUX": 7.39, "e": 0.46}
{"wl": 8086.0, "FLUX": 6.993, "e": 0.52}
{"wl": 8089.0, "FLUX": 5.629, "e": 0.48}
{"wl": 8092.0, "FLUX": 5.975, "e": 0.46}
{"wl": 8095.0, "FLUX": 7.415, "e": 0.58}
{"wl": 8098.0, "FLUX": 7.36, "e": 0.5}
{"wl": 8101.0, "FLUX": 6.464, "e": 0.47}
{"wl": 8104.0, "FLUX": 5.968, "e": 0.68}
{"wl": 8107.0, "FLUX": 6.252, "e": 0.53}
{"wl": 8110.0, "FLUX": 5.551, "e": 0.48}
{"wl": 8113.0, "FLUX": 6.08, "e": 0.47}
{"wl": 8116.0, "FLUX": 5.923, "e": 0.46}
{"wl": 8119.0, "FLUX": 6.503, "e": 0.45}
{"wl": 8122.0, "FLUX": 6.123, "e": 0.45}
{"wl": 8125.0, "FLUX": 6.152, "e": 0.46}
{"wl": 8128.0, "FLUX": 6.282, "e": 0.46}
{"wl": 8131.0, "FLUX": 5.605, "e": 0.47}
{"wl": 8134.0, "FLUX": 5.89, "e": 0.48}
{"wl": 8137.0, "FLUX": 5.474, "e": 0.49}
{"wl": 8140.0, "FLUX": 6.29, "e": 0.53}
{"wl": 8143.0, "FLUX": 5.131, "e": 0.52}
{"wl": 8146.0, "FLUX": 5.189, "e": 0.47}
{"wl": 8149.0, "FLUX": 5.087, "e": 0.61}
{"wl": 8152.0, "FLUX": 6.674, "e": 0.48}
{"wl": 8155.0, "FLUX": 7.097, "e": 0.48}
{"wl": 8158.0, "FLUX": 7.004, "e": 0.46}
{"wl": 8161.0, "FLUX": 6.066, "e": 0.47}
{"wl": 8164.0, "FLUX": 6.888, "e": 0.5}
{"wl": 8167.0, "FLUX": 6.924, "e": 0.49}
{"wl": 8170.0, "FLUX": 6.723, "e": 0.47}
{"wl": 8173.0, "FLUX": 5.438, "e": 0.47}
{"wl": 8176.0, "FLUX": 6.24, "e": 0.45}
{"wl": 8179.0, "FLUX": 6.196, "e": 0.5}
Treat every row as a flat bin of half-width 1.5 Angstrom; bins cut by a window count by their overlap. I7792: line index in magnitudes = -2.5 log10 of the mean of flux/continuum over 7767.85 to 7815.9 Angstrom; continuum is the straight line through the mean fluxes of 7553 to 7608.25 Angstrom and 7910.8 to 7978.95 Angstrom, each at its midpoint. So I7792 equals 0.095 mag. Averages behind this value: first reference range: 6.92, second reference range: 6.05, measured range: 5.88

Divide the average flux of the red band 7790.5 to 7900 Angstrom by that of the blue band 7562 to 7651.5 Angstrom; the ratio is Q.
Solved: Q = 0.85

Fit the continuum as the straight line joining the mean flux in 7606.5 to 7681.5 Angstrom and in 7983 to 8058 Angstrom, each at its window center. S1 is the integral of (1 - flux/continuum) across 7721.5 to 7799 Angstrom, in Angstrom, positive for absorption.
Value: 8.13 Angstrom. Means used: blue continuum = 6.8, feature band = 6.04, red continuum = 6.6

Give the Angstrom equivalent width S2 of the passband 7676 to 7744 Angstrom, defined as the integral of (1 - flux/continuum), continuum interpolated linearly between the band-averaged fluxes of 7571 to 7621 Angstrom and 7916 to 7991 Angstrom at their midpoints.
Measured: 6.3 Angstrom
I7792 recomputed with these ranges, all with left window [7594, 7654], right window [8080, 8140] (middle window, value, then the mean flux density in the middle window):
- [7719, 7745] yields 0.12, 6.03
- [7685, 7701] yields 0.11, 6.12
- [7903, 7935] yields 0.07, 6.09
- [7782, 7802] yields 0.19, 5.59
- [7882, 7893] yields 0.26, 5.15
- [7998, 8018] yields 0.02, 6.27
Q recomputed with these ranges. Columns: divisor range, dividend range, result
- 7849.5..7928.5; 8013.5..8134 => 1.08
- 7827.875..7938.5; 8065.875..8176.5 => 1.06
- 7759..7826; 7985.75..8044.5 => 1.13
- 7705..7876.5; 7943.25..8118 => 1.07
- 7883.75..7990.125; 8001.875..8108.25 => 1.08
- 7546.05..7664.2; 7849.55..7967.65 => 0.88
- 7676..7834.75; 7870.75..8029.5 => 1.01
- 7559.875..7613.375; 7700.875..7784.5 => 0.88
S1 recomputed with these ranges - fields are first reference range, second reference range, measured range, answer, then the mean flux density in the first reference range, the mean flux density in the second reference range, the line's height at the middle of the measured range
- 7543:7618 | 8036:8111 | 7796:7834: 4.7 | 6.96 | 6.47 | 6.72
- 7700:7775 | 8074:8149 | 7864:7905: 2.3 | 6.22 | 6.18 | 6.21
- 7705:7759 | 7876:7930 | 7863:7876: -1.2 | 6.18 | 5.86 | 5.92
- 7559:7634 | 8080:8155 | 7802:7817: 1.5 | 6.85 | 6.17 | 6.57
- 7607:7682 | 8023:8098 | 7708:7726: 1.7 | 6.79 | 6.62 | 6.76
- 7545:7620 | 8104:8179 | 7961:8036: -1.5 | 6.96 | 6.11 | 6.33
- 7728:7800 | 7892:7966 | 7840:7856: 1.5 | 6.04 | 6.2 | 6.12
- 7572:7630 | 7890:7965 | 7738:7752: 0.0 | 6.96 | 6.16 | 6.61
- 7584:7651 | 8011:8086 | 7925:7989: 5.1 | 6.84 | 6.62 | 6.66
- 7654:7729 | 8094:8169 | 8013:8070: -3.0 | 6.38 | 6.21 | 6.24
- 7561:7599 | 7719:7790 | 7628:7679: -1.4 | 6.79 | 6.07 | 6.49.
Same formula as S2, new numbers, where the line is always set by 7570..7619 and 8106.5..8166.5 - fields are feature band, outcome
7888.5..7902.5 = 1.59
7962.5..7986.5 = 1.75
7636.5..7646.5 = 0.43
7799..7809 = 1.29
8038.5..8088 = -2.48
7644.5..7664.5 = -0.44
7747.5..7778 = 2.50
